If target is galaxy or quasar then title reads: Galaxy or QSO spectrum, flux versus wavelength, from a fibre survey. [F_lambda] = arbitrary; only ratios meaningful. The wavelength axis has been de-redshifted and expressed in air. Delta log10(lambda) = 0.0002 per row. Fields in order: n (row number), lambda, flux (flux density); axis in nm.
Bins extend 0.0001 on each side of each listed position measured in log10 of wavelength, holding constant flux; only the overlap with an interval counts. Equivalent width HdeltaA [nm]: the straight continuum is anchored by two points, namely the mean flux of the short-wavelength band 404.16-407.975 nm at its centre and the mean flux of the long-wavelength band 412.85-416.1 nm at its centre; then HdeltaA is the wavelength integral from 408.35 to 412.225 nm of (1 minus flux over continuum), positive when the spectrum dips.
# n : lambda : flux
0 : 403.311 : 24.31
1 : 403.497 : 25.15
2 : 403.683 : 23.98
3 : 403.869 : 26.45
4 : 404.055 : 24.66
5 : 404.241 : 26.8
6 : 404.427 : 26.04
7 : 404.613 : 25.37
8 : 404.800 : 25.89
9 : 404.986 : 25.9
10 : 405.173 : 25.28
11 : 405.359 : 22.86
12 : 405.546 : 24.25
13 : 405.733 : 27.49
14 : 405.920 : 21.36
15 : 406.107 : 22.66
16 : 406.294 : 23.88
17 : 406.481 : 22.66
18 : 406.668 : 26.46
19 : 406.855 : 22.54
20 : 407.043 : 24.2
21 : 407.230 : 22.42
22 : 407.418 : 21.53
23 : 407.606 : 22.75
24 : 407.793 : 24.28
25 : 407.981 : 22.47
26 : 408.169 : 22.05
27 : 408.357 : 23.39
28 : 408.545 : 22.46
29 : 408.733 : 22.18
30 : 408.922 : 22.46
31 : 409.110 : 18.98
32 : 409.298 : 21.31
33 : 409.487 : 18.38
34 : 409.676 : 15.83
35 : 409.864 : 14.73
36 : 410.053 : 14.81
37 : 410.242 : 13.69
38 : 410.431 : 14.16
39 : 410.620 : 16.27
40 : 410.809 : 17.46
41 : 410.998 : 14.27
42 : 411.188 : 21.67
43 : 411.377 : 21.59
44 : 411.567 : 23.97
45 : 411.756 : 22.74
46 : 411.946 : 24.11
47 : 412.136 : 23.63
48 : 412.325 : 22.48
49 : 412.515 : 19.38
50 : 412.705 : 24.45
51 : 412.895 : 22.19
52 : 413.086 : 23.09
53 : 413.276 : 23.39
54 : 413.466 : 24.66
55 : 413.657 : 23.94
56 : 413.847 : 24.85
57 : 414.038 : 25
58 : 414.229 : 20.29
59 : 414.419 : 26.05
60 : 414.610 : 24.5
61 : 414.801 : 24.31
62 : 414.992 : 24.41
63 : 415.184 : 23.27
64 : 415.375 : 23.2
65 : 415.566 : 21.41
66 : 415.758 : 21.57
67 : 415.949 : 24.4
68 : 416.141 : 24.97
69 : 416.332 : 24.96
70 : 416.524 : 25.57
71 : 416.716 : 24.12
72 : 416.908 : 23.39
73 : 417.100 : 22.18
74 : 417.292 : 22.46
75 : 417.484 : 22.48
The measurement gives 0.74 nm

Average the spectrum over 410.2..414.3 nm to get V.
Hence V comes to 21.3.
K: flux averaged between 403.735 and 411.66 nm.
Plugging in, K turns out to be 21.8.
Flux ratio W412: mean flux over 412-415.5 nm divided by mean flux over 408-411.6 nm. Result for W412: 1.24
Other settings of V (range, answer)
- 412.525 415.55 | 23.6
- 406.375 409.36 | 22.7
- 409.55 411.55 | 16.8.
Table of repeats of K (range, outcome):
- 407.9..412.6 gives 19.8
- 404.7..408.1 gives 23.8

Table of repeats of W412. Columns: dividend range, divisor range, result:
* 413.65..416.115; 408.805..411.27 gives 1.37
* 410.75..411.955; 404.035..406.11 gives 0.83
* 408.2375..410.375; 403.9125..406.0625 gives 0.75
